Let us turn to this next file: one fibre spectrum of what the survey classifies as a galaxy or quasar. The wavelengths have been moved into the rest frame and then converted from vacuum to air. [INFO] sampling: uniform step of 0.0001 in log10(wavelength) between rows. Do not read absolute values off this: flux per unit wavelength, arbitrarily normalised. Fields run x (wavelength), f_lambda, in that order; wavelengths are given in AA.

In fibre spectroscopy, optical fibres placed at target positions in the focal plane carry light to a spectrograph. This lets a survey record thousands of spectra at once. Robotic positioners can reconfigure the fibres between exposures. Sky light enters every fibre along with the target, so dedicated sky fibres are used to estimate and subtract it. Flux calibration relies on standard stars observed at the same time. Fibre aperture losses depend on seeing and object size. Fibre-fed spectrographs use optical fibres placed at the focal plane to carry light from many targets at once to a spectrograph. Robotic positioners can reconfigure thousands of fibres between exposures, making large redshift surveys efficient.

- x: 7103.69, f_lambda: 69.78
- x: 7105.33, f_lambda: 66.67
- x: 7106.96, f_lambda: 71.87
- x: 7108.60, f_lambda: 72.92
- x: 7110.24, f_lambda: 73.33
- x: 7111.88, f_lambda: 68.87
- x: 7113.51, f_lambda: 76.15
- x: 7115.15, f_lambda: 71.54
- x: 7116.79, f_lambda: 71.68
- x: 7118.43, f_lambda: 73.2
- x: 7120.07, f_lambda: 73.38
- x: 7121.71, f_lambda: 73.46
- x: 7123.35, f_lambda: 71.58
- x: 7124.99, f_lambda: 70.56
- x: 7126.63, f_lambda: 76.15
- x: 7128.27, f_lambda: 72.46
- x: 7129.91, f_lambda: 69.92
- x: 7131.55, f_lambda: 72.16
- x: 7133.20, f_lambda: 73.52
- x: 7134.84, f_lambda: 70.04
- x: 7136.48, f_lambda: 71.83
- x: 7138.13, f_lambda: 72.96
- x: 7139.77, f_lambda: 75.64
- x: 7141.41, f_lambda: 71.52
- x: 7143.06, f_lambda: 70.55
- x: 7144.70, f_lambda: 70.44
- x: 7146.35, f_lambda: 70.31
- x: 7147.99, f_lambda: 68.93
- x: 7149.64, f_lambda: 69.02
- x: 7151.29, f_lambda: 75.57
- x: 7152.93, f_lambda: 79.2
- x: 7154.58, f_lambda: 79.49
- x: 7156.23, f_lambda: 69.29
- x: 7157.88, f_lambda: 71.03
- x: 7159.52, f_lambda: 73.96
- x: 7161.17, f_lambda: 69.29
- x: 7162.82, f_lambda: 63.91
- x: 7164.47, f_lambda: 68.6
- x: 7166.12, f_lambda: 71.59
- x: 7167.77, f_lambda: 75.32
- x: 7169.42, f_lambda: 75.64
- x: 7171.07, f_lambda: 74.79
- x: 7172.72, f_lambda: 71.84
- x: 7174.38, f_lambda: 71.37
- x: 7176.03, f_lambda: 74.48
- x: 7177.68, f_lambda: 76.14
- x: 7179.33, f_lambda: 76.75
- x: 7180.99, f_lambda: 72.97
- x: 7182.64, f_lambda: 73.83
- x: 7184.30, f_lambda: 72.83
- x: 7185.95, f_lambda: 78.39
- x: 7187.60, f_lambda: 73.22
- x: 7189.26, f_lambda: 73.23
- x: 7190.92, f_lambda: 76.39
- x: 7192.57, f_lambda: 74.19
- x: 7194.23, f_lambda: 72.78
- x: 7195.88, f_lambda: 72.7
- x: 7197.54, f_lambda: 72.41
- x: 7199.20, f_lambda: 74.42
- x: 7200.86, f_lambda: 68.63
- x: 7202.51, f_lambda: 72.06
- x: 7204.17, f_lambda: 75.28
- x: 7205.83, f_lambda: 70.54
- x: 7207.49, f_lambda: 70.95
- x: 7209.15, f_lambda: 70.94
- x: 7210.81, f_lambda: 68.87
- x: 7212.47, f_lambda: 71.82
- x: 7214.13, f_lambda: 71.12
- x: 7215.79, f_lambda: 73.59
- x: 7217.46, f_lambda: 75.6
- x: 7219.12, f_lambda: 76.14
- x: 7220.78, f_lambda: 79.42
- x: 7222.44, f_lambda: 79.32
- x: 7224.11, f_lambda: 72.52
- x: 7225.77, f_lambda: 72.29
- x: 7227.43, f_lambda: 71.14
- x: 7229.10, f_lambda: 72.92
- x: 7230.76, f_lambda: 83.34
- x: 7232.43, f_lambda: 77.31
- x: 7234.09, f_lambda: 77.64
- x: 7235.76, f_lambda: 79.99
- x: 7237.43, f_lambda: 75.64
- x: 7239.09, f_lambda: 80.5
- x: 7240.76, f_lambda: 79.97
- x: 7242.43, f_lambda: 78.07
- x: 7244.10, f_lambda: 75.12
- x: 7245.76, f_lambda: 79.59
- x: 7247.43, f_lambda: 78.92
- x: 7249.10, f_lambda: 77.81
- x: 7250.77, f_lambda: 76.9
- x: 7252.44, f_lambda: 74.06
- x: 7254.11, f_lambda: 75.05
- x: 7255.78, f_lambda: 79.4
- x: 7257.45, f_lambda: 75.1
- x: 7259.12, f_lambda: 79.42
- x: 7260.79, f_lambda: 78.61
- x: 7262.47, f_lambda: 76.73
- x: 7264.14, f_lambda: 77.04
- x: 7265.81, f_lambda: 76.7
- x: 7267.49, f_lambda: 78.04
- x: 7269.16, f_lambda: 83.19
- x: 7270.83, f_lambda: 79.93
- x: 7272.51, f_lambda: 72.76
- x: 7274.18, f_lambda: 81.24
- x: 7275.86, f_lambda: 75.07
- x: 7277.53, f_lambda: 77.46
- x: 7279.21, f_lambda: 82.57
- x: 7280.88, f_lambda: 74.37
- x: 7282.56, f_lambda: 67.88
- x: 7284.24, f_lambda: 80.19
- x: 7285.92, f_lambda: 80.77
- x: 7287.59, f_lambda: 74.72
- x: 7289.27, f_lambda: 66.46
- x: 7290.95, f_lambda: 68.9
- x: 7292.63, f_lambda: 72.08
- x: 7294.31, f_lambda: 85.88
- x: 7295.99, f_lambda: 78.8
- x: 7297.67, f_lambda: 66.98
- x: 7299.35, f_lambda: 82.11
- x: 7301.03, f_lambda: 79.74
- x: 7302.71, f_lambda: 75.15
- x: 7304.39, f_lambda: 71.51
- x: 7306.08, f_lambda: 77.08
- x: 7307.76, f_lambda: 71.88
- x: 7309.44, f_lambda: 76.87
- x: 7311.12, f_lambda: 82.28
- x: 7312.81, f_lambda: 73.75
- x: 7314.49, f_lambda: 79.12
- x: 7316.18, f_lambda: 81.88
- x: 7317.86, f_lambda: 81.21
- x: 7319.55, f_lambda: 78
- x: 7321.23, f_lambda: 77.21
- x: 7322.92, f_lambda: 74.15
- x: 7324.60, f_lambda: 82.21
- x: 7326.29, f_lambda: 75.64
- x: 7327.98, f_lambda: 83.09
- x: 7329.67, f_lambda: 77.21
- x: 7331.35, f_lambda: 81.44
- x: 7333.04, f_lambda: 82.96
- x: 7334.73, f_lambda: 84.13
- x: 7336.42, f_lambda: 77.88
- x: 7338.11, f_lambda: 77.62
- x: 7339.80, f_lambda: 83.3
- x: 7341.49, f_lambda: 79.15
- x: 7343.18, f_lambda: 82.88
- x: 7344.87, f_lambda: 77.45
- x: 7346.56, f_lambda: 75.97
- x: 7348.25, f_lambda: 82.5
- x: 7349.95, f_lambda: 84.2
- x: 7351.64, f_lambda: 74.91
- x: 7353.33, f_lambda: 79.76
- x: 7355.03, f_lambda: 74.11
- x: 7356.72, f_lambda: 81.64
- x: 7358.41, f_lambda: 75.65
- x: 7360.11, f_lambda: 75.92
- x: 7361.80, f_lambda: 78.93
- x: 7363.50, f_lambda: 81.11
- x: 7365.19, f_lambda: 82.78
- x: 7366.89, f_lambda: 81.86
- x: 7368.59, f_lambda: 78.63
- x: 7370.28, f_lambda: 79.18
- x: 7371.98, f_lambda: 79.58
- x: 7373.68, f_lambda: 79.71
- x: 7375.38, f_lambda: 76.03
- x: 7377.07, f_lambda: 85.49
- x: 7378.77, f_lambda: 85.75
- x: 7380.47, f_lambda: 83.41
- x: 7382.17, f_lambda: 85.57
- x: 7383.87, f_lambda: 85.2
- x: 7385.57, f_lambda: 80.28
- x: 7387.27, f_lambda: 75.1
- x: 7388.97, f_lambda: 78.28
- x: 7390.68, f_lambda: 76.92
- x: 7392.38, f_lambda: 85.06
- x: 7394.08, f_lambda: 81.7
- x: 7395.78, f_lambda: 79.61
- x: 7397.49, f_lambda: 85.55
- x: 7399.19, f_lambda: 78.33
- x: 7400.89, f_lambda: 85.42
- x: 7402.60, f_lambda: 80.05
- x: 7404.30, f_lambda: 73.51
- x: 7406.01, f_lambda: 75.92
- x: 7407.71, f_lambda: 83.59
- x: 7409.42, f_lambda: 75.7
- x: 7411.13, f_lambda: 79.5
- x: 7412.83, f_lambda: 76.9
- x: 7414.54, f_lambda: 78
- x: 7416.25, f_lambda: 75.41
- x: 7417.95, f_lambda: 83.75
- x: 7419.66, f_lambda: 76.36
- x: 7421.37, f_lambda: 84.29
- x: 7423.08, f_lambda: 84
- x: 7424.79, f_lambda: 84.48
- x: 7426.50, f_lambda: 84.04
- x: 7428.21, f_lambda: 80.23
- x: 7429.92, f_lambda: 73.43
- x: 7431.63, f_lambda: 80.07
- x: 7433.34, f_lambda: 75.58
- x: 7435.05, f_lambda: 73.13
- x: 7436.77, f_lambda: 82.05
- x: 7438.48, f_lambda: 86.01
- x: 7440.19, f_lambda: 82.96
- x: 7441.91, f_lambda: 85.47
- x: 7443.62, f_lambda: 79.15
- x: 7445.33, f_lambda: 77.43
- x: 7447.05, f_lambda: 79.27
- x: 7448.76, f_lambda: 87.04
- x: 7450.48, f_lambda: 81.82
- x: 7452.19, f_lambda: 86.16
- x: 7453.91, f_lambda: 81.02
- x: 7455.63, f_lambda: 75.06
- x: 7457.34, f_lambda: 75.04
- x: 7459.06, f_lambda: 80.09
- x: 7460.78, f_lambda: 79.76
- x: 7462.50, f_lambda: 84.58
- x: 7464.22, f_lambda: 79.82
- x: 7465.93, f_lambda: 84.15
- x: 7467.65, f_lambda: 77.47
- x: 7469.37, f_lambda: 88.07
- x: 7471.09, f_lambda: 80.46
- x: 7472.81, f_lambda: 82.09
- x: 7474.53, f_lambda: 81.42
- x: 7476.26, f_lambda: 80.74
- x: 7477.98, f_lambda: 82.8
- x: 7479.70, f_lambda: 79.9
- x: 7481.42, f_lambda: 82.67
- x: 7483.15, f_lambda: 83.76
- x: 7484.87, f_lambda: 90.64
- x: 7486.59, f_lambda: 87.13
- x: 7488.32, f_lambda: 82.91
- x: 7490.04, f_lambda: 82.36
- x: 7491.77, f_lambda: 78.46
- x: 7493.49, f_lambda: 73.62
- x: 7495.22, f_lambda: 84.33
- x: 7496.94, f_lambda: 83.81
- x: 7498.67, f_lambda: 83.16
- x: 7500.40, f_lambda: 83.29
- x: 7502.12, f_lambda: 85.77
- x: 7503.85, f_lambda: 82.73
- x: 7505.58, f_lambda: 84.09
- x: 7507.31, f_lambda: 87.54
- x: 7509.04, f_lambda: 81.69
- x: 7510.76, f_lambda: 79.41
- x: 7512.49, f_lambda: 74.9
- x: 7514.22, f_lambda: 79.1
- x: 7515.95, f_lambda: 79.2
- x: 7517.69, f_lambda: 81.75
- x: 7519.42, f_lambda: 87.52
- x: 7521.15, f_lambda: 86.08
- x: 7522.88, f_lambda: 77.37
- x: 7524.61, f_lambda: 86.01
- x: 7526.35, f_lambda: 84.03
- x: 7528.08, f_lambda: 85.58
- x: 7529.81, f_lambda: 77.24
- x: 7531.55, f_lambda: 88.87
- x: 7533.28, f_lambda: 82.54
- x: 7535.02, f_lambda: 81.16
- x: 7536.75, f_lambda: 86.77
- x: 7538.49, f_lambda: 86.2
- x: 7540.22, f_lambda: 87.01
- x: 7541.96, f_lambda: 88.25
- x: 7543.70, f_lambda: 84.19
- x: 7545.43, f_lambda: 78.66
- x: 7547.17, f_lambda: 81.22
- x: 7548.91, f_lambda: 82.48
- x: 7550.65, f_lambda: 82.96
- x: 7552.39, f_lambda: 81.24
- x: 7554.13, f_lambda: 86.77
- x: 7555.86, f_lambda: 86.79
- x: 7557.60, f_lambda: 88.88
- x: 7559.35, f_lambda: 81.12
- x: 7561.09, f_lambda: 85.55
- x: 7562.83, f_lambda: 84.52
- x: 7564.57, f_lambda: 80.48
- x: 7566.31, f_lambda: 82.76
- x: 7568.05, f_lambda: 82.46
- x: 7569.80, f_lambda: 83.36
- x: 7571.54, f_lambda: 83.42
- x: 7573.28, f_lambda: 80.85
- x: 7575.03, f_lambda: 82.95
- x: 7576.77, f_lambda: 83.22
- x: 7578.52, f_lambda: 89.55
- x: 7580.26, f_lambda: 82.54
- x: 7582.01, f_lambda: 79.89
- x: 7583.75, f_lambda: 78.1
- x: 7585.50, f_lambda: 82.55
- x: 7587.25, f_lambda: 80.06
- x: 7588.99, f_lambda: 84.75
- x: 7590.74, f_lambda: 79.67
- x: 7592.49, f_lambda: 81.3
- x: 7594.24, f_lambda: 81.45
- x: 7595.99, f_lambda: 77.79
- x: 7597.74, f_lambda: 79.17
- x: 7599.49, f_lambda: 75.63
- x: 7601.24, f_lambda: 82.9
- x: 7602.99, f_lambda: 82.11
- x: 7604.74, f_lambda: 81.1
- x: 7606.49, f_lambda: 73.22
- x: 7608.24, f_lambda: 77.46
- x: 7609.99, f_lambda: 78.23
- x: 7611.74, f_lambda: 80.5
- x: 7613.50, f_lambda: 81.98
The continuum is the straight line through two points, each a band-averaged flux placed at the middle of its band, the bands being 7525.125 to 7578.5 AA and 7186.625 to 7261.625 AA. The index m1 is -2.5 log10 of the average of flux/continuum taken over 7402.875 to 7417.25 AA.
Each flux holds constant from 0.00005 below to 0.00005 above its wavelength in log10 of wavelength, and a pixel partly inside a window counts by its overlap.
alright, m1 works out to 0.035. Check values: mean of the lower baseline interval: 75.2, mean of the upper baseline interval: 83.8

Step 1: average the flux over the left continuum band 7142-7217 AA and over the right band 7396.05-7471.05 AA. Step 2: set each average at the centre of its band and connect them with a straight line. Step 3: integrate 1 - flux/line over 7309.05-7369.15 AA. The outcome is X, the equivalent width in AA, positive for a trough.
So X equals -1.4 AA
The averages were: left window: 72.6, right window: 80.5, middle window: 79.4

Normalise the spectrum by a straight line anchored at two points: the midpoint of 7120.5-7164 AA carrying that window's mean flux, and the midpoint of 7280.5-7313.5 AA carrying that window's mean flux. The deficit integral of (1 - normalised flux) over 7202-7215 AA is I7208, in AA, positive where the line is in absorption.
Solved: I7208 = 0.4 AA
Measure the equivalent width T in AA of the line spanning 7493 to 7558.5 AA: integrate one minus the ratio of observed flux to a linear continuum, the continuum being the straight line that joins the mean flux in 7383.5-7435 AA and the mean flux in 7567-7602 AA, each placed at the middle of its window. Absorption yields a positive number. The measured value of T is -1.88 AA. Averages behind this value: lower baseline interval 79.7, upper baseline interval 81.6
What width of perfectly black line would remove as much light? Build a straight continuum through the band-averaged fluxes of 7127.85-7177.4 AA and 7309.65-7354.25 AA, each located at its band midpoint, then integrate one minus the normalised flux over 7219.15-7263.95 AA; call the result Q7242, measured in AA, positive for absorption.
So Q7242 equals -0.8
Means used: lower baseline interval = 72.2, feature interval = 77.2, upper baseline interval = 79.6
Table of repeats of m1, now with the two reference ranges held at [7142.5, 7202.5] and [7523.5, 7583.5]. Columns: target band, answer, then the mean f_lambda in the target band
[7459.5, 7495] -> -0.01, 82.1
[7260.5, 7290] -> -0.02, 76.9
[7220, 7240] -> -0.03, 76.8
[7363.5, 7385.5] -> -0.04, 81.9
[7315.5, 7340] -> -0.03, 79.8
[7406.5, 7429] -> -0.01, 80.4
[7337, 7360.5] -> -0.01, 79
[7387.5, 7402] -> -0.02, 81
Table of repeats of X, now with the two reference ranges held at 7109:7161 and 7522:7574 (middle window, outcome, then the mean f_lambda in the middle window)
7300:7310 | 0.21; 75.5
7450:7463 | 0.14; 80.3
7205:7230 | 0.51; 73.2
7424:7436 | 0.26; 78.7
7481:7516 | -0.08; 82.5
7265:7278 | -0.33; 78.1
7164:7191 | -0.13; 74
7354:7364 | 0.09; 77.8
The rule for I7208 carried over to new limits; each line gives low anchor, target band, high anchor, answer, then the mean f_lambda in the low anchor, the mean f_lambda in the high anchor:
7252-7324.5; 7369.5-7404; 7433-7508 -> -0.7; 76.8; 82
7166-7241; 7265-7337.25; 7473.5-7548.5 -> -0.3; 74.4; 82.9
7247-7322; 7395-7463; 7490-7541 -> 0.3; 76.9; 82.7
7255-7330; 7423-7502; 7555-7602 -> -1.4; 77.1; 82.3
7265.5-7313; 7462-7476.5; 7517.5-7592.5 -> -0.2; 76.4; 83.4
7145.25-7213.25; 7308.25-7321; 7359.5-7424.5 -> -0.2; 72.7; 80.4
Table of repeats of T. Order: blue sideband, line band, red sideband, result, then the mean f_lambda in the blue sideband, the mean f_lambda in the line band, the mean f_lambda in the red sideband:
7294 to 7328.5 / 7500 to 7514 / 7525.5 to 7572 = 0.1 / 77.7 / 82.3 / 83.9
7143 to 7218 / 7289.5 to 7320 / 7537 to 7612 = -0.4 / 72.7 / 76.6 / 82.2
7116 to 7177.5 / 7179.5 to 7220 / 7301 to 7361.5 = 0.6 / 72.3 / 73.1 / 78.6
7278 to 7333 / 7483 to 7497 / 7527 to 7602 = -0.3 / 77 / 83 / 82.9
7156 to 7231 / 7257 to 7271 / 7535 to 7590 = -0.6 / 73.2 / 78.3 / 83.5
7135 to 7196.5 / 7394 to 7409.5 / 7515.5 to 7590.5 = -0.1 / 73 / 80.1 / 83.4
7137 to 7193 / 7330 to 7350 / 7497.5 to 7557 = -0.7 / 73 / 80.6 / 83.3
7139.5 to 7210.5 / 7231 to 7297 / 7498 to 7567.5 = -1.6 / 72.8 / 77.2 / 83.4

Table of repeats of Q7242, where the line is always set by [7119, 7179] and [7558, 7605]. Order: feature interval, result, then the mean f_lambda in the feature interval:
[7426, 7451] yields -0.5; 80.4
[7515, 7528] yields -0.4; 83.2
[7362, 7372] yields -0.4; 80.5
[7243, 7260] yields -0.6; 77.2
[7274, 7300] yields -0.1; 75.8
